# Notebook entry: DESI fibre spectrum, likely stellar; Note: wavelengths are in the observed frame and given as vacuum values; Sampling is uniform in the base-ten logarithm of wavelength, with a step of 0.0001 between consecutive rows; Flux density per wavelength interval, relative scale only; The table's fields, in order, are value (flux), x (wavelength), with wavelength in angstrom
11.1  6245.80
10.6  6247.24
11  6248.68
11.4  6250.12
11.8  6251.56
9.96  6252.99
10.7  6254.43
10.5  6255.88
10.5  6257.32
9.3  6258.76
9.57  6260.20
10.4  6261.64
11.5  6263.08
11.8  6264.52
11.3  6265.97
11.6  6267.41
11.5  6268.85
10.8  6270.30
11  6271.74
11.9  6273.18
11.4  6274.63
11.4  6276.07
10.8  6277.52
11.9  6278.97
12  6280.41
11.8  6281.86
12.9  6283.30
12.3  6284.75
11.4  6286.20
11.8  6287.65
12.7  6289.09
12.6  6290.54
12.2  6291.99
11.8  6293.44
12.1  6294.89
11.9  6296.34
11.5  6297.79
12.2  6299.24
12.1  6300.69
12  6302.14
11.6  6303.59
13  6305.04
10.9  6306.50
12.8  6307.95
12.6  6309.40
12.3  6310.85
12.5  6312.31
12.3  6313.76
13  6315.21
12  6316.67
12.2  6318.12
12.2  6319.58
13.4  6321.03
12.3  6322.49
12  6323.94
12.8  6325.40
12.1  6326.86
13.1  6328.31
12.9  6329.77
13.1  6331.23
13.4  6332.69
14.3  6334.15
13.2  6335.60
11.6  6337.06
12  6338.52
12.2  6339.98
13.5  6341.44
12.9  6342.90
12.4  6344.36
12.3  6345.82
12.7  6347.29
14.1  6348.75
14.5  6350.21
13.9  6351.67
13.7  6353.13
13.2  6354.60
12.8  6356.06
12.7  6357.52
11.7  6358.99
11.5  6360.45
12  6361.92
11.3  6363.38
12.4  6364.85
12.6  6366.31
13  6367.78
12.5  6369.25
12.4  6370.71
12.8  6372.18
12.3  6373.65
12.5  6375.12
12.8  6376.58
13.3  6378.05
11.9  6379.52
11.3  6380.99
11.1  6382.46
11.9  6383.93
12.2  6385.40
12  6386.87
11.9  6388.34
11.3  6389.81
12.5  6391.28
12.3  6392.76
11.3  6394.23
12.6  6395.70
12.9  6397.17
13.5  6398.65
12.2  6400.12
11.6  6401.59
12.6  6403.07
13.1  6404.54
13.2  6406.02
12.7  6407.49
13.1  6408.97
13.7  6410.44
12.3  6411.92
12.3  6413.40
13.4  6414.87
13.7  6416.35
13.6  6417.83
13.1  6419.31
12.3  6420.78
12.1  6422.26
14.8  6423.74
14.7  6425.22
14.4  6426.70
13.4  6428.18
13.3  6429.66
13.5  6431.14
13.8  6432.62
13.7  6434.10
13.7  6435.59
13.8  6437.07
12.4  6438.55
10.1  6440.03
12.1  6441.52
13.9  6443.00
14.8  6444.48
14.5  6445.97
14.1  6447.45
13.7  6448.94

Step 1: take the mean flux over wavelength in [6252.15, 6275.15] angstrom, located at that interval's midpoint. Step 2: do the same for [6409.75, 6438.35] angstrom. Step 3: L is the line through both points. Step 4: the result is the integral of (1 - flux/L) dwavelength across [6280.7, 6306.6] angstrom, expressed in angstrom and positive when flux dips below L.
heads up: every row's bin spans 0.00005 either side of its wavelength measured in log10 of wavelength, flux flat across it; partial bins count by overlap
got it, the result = -1.7 angstrom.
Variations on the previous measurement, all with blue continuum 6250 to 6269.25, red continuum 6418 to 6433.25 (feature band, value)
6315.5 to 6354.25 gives -2.6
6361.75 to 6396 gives 1.6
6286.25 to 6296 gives -0.7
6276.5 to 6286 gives -0.6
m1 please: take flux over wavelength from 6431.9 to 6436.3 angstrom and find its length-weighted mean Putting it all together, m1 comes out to 13.7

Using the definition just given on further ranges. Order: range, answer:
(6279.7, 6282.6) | 11.9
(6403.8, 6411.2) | 13.2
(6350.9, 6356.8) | 13.4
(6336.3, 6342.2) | 12.3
